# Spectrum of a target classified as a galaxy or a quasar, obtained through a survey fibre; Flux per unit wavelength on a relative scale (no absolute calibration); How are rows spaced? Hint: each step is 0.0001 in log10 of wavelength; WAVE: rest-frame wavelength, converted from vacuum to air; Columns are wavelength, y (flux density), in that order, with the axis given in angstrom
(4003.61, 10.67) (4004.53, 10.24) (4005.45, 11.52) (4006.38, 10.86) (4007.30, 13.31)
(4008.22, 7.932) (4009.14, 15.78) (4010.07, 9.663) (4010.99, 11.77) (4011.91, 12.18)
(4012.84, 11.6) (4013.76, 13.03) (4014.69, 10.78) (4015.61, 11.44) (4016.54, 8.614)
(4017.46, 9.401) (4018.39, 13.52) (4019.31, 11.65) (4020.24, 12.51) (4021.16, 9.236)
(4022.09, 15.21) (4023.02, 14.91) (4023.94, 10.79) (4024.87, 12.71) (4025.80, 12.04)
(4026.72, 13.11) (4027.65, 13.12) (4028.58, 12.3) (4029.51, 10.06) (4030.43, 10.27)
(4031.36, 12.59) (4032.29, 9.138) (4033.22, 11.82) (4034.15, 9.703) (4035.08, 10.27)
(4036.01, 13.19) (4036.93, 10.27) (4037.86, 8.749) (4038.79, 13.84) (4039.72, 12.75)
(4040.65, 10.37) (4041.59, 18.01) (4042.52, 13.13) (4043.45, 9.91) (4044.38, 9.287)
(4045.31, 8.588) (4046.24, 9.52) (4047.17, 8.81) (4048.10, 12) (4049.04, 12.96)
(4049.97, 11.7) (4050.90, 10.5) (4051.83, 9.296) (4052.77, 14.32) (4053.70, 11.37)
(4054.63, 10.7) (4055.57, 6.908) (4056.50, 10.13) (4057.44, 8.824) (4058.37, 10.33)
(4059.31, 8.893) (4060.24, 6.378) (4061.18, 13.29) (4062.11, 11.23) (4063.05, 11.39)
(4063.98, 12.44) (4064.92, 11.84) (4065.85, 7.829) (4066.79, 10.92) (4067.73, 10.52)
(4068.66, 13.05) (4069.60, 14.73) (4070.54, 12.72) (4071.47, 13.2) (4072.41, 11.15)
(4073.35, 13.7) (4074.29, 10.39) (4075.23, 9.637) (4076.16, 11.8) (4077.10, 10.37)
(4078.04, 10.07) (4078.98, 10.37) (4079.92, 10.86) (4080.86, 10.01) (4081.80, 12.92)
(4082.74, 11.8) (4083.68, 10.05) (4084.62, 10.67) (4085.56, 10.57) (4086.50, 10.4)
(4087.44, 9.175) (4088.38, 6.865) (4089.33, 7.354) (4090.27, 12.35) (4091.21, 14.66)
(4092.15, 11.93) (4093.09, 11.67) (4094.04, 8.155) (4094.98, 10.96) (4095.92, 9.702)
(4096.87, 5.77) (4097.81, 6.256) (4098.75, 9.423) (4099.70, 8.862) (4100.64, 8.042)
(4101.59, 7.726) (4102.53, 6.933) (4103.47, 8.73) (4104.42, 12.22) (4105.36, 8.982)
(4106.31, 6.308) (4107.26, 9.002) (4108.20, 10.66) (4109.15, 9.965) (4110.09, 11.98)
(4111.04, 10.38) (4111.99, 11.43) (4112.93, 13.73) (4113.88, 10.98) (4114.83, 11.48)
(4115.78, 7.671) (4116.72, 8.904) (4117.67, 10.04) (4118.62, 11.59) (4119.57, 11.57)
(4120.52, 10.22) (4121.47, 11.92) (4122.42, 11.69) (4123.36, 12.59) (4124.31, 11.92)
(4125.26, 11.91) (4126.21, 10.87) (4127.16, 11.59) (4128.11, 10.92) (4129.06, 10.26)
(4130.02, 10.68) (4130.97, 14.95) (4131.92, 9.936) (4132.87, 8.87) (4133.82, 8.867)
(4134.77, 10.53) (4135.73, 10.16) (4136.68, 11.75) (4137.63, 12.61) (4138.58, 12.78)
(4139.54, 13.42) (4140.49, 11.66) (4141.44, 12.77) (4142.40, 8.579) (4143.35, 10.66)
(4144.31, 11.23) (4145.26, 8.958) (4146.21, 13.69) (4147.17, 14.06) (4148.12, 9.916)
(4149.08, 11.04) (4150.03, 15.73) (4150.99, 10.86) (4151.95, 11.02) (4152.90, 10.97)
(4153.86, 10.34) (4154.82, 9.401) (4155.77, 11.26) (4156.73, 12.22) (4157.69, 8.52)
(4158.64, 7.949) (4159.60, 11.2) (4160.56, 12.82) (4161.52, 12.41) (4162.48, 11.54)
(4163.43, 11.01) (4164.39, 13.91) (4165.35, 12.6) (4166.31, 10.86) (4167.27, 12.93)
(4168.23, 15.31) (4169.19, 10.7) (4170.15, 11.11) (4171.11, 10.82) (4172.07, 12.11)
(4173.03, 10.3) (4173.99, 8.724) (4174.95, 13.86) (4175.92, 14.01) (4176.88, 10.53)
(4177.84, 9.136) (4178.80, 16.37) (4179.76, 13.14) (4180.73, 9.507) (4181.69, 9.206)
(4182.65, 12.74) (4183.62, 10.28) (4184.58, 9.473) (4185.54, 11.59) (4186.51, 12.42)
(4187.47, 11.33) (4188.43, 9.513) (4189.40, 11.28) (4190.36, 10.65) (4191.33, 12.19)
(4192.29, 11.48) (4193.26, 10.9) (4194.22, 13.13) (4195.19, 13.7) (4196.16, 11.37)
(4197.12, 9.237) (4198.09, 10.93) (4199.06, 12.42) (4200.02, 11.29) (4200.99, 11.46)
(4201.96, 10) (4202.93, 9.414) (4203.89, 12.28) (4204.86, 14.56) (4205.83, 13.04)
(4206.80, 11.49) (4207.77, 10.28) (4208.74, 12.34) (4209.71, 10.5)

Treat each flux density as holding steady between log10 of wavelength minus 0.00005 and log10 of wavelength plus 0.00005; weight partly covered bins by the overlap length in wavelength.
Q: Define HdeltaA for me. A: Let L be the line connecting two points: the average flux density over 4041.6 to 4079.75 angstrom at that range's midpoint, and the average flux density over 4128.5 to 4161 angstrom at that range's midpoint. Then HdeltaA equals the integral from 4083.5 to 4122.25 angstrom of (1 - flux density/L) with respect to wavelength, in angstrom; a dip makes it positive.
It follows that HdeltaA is 4.0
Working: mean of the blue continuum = 10.9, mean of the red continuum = 11.2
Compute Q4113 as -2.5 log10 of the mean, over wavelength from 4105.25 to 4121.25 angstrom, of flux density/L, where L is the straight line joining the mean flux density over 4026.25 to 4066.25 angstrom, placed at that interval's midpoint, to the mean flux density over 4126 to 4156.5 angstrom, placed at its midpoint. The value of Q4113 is 0.085 mag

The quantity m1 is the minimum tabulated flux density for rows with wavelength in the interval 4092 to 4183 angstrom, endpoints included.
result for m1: 5.77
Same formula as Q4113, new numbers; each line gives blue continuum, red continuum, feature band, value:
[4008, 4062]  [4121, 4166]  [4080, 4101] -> 0.14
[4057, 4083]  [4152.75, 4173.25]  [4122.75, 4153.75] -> -0.01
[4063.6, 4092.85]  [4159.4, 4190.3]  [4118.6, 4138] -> 0.02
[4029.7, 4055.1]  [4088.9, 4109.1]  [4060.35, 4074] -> -0.14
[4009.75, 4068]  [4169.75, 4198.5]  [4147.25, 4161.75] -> 0.02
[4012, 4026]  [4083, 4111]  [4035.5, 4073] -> -0.04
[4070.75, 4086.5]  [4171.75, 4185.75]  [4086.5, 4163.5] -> 0.06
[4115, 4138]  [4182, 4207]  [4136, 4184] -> -0.04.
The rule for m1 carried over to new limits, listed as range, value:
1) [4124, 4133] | 8.87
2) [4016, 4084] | 6.378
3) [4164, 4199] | 8.724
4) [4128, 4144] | 8.579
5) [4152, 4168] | 7.949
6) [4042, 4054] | 8.588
